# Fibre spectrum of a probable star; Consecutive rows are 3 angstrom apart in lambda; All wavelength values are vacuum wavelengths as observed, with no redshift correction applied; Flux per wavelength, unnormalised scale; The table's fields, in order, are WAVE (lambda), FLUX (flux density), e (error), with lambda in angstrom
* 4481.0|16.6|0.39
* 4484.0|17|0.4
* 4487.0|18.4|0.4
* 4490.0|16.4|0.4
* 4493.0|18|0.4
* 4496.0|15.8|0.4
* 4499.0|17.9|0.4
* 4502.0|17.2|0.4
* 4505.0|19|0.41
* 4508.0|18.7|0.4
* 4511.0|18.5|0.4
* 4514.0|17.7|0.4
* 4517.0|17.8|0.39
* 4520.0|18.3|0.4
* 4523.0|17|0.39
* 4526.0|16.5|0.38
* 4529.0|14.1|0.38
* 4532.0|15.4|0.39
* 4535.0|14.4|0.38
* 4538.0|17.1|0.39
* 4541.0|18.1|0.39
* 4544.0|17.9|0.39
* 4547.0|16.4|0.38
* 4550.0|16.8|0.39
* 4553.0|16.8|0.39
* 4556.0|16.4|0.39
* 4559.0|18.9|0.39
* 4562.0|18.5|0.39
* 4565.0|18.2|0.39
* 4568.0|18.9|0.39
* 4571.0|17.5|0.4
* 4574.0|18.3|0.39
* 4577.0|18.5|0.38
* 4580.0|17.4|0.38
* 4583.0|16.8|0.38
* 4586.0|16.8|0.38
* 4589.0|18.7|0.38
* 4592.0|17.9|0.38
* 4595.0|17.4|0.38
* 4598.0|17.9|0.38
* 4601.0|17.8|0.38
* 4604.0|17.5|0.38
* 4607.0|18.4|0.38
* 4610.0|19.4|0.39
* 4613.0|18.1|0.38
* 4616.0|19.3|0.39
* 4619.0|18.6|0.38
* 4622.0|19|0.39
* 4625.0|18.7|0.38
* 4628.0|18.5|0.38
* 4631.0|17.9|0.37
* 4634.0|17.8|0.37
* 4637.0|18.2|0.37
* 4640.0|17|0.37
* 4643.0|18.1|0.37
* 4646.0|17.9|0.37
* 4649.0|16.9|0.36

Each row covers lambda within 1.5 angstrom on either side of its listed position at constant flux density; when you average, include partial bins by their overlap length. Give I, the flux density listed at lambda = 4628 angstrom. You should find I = 18.5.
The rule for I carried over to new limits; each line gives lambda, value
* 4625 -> 18.7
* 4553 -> 16.8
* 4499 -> 17.9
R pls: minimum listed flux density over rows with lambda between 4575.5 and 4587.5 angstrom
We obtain 16.8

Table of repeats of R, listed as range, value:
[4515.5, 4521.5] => 17.8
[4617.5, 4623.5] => 18.6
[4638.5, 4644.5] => 17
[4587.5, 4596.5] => 17.4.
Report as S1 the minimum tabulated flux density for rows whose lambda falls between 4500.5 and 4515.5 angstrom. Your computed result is 17.2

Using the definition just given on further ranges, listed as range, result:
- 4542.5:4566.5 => 16.4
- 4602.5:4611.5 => 17.5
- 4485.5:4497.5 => 15.8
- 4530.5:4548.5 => 14.4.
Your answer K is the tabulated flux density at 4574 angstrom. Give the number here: 18.3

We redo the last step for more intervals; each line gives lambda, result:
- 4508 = 18.7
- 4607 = 18.4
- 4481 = 16.6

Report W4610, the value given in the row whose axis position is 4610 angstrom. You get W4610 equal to 19.4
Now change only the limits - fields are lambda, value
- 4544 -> 17.9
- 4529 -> 14.1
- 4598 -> 17.9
